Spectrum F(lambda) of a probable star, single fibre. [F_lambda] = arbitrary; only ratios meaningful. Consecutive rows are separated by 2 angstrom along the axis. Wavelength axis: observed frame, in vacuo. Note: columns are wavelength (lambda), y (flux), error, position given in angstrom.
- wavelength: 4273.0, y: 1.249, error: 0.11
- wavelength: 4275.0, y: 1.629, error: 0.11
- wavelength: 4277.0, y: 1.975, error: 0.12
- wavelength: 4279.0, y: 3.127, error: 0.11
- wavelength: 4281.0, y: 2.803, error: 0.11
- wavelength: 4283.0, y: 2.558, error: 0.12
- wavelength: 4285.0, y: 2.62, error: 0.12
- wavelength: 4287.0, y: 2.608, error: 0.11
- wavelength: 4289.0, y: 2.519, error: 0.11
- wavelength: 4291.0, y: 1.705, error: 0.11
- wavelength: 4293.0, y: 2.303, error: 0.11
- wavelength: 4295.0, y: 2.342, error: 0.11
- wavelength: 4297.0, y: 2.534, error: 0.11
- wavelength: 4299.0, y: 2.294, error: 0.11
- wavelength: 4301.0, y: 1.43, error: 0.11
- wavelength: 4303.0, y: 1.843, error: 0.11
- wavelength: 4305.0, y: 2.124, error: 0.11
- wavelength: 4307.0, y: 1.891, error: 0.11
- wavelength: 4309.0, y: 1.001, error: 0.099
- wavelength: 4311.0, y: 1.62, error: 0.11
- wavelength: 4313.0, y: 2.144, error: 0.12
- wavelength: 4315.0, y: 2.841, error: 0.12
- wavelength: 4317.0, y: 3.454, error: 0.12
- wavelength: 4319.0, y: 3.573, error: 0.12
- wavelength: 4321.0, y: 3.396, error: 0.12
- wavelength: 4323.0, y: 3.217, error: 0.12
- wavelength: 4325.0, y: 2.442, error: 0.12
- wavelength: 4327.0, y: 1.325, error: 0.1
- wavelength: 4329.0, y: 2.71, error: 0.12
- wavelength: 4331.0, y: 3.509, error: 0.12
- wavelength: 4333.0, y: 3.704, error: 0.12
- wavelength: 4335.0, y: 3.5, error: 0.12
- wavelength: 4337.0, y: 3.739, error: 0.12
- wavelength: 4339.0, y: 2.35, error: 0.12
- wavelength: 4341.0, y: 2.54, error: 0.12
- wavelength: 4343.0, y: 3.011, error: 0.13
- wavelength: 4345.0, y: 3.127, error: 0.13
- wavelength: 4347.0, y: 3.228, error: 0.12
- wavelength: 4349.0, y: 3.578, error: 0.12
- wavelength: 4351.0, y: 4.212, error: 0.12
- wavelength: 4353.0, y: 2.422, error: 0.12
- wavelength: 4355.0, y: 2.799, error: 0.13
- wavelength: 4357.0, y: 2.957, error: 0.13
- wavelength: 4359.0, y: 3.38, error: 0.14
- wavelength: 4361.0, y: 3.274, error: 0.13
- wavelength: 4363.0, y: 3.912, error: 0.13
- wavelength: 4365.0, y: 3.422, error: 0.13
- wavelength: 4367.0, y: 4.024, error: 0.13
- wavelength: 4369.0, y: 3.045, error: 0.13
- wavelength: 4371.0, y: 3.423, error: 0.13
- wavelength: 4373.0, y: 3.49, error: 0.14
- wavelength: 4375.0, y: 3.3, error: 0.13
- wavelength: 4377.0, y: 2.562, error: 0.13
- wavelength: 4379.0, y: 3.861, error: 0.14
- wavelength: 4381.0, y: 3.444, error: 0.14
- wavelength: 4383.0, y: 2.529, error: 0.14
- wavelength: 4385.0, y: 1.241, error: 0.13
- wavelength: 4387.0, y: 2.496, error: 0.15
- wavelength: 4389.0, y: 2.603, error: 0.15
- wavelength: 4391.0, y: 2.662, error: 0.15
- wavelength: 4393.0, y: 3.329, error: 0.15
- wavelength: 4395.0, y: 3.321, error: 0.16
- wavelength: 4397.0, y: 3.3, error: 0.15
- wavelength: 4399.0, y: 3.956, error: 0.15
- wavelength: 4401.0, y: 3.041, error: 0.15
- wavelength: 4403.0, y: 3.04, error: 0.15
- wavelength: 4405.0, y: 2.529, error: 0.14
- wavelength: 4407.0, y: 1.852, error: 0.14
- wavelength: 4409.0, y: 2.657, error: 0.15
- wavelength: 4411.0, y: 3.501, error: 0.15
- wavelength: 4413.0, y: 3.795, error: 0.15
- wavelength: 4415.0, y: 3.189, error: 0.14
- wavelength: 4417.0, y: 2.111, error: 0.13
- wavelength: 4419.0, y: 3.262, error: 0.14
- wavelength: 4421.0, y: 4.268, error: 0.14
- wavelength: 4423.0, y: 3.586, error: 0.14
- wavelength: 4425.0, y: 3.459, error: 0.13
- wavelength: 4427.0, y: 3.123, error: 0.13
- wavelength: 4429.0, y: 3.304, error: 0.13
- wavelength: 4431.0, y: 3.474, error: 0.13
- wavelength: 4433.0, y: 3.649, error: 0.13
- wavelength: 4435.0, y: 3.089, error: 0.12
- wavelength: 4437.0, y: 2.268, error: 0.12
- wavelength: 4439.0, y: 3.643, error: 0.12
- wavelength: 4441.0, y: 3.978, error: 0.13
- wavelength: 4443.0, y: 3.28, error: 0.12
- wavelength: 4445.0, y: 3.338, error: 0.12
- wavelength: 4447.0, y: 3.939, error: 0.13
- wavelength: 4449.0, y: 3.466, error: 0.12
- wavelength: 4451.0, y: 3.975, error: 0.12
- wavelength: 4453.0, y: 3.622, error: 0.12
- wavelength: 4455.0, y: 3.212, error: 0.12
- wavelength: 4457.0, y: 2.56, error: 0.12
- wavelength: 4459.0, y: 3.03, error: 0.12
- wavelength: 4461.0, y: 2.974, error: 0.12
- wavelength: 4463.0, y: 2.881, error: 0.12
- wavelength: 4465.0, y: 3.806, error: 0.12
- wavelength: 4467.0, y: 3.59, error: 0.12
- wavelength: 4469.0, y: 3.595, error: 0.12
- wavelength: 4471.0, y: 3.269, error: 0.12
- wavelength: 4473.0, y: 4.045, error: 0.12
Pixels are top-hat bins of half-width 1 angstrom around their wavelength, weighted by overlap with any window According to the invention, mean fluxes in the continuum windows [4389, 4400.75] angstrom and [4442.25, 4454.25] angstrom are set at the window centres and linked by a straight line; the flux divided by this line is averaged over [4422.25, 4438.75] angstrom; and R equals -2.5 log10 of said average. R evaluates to 0.07 mag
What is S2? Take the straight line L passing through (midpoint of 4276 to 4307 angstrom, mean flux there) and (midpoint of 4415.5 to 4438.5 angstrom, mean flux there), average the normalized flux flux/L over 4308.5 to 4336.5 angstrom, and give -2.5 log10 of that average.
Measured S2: -0.109 mag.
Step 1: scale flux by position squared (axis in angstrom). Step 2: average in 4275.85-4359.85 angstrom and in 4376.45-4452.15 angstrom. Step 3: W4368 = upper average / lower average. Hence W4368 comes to 1.2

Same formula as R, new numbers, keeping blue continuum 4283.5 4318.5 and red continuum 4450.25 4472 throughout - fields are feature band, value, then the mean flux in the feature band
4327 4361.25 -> -0.24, 3.12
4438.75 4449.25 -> -0.13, 3.61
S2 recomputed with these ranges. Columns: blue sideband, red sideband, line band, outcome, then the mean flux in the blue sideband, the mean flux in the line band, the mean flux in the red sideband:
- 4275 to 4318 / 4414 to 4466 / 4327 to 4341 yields -0.204 mag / 2.26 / 3.06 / 3.33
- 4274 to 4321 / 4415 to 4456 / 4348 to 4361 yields -0.168 mag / 2.32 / 3.23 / 3.4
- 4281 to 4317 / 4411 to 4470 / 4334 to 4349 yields -0.216 mag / 2.19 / 3.1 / 3.36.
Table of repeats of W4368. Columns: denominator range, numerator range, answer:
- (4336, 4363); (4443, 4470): 1.12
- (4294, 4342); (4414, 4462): 1.37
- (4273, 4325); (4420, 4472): 1.54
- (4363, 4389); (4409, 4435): 1.11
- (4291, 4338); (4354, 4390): 1.25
